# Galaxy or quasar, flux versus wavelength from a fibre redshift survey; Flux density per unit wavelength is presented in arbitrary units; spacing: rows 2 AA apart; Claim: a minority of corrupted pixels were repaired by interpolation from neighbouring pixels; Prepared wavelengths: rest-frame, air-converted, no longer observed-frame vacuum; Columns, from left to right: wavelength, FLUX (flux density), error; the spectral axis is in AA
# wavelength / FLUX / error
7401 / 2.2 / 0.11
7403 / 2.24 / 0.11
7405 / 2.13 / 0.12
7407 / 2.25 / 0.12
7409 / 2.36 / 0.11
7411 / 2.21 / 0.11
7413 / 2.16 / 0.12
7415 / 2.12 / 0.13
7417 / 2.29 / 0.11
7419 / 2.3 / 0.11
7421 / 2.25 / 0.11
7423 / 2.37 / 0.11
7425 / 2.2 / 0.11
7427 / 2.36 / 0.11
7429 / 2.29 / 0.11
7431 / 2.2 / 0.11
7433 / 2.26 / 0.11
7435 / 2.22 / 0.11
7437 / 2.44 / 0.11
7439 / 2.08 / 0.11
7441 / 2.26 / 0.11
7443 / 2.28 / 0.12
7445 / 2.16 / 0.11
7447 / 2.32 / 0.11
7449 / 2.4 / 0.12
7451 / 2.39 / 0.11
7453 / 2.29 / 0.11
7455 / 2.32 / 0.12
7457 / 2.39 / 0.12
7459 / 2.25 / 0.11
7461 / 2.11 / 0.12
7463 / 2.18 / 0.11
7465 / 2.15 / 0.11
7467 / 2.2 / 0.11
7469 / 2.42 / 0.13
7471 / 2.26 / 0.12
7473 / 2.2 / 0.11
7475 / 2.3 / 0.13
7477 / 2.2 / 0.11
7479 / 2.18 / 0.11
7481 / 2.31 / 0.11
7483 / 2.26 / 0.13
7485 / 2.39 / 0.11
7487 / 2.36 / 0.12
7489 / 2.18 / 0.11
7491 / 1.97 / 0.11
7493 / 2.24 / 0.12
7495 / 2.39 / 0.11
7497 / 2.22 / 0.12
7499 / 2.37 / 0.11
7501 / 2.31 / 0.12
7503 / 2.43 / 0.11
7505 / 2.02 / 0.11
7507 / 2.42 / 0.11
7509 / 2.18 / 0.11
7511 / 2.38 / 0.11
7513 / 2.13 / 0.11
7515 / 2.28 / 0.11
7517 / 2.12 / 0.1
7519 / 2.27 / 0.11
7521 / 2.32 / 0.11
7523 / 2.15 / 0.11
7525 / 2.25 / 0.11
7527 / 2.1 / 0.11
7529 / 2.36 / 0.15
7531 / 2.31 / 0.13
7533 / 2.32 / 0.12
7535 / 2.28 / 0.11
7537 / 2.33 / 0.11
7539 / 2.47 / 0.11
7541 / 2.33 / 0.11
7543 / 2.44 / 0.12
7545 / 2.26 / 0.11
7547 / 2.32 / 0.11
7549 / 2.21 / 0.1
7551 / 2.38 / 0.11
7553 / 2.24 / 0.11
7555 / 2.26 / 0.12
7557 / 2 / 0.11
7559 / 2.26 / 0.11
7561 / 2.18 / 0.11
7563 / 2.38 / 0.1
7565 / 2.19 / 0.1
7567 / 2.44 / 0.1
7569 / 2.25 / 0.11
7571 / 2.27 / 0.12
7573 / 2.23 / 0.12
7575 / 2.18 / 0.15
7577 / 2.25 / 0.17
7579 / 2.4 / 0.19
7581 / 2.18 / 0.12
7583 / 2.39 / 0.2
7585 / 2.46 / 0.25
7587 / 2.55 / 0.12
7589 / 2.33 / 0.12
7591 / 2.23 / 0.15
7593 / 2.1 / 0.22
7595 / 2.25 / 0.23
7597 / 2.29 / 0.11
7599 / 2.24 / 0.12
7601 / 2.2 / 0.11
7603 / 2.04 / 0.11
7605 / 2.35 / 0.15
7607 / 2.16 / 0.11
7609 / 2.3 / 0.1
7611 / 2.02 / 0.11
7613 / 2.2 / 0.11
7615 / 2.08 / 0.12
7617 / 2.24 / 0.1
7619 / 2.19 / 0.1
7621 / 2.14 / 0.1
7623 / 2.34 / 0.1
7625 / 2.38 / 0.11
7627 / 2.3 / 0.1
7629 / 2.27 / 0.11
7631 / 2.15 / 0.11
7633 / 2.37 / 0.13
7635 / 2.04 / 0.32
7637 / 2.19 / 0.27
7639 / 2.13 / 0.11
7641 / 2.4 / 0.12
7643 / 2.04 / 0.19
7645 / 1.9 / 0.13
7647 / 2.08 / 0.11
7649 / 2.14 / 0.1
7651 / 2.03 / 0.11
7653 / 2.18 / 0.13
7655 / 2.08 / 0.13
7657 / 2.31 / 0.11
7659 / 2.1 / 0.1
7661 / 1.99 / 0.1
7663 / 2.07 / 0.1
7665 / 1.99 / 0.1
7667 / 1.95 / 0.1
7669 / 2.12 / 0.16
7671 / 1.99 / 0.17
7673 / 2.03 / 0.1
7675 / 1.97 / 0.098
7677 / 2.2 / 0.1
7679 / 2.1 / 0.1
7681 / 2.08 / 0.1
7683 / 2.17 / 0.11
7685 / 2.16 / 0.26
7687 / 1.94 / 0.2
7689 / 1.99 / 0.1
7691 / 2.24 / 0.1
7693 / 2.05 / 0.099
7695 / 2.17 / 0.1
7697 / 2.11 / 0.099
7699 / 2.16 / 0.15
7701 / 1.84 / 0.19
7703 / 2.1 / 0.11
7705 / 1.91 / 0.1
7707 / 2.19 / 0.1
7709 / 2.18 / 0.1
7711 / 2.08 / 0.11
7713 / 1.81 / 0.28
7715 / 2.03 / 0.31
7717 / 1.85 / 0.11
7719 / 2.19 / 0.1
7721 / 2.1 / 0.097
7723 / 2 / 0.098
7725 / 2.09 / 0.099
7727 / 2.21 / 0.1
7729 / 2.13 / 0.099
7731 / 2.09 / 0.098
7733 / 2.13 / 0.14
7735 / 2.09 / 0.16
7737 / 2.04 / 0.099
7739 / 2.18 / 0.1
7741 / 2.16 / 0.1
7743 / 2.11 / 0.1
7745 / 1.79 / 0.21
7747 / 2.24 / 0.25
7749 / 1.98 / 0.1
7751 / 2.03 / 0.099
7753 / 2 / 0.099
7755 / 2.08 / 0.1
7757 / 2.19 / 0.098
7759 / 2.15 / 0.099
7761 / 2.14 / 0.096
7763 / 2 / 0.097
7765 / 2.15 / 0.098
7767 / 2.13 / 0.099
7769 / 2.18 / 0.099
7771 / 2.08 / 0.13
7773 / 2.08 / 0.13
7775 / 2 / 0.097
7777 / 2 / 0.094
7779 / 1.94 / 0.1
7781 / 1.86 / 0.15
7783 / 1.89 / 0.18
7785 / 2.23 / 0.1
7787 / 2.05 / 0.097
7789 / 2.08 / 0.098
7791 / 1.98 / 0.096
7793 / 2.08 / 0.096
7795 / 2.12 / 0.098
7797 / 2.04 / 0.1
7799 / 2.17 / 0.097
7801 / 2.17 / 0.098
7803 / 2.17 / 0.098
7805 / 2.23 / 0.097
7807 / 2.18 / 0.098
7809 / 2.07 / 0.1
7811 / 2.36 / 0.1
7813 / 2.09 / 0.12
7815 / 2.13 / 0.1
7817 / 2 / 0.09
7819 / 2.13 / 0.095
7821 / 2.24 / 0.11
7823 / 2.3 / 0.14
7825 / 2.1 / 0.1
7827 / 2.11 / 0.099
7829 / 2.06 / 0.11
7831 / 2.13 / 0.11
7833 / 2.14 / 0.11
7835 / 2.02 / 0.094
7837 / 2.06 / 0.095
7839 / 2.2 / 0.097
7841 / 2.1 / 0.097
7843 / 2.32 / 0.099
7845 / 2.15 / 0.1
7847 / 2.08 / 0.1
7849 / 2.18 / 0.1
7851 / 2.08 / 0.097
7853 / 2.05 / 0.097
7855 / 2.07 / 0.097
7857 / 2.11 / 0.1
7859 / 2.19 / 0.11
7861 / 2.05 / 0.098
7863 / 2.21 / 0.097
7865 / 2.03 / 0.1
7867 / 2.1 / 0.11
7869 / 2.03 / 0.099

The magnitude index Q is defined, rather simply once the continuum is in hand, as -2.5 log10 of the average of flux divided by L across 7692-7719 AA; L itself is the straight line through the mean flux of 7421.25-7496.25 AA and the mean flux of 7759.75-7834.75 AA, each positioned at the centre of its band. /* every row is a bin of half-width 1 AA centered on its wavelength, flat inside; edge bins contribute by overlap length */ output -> 0.05 mag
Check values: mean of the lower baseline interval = 2.26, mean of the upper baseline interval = 2.1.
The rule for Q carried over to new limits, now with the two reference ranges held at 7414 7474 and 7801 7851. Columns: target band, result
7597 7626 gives 0.002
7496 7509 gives -0.019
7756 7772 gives 0.020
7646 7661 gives 0.039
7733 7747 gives 0.048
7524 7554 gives -0.034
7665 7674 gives 0.091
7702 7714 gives 0.071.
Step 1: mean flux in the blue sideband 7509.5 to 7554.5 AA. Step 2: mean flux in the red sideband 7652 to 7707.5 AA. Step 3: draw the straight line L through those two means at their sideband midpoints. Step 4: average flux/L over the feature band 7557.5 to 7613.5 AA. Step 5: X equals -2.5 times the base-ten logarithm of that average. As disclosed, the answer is -0.02 mag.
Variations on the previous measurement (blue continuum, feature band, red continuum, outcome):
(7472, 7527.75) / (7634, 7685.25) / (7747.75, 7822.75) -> 0.035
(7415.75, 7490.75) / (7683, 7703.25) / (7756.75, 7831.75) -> 0.038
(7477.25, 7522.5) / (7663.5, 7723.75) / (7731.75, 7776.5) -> 0.037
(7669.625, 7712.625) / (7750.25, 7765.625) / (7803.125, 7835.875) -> 0.010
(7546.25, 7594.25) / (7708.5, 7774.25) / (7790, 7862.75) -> 0.050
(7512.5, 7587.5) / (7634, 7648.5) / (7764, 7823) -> 0.051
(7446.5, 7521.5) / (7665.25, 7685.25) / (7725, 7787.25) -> 0.032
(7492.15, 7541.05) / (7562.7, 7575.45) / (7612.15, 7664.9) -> -0.022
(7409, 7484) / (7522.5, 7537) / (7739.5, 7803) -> -0.024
